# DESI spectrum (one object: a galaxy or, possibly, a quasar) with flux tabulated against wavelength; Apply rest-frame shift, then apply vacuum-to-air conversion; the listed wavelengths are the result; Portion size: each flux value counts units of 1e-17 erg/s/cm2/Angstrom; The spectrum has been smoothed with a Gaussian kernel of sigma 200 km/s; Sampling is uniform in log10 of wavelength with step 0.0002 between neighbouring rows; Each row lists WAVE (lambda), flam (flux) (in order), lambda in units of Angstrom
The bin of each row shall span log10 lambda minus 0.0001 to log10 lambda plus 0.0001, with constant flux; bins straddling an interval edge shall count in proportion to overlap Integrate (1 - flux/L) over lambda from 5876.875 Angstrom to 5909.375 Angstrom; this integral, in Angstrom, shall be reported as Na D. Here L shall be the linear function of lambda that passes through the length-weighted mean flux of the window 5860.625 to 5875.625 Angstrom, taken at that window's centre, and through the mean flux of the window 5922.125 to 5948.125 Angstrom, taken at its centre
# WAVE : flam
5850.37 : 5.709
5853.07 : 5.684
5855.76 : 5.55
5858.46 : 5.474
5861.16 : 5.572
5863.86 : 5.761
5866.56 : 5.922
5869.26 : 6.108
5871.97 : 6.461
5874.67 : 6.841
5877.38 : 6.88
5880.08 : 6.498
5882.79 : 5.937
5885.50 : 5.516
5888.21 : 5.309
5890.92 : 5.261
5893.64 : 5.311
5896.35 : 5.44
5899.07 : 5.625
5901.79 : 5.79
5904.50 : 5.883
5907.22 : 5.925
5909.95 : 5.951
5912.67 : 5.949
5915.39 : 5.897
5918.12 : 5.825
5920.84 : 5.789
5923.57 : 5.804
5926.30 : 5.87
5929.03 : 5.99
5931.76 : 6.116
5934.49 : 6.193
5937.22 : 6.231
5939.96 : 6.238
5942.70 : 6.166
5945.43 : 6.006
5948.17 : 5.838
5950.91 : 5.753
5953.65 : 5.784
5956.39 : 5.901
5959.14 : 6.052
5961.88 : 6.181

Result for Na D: 1.82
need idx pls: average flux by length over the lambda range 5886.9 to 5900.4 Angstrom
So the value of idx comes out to 5.39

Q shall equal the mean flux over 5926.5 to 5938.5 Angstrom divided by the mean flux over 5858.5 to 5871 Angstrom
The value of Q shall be 1.0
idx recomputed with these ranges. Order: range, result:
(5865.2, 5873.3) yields 6.16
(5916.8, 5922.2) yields 5.81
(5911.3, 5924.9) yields 5.85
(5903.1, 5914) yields 5.93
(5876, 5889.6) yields 6.03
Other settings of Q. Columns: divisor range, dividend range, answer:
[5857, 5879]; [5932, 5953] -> 0.99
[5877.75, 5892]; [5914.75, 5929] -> 1.01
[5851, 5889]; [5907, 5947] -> 1.00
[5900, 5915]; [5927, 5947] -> 1.04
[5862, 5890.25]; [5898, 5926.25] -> 0.96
